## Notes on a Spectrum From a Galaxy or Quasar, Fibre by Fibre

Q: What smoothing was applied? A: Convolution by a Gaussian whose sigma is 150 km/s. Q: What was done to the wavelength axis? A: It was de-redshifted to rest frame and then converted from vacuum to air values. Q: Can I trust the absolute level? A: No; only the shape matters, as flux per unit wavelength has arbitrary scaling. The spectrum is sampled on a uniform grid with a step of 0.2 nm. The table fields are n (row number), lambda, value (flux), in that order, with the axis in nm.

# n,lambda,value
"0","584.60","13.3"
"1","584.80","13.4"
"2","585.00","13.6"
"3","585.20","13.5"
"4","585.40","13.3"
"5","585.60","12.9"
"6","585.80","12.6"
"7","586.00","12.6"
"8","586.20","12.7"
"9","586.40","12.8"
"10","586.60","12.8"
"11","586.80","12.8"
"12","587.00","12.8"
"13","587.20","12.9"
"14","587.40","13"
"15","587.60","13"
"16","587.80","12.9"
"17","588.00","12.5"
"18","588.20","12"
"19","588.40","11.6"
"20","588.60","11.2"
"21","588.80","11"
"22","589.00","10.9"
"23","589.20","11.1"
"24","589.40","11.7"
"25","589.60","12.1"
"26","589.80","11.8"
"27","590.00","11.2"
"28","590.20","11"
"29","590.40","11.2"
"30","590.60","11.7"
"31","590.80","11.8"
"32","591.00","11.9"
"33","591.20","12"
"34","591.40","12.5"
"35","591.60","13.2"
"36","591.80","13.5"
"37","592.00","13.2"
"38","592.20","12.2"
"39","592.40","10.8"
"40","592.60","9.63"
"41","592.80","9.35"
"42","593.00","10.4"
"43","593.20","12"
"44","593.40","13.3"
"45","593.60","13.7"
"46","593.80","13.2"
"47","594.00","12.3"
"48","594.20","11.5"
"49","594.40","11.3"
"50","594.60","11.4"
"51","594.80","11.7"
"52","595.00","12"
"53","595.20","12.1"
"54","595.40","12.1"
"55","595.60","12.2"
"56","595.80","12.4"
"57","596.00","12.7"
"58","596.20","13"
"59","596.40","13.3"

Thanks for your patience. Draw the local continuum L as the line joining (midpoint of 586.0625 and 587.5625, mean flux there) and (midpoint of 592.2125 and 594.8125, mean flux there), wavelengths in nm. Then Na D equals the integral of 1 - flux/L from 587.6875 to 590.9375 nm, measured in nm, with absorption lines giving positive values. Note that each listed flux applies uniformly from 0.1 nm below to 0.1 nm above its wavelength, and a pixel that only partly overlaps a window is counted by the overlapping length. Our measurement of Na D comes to 0.20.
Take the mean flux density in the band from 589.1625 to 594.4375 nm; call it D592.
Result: 11.9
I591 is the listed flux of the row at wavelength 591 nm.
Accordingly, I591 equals 11.9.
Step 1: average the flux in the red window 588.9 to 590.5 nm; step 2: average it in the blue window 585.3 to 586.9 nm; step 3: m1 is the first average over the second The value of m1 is 0.9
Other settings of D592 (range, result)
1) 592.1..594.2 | 11.7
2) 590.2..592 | 12.2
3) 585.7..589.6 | 12.3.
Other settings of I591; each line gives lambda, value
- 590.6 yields 11.7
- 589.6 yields 12.1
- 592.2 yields 12.2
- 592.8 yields 9.35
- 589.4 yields 11.7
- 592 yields 13.2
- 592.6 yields 9.63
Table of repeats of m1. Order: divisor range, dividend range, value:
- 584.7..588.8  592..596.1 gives 0.93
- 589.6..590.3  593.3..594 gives 1.16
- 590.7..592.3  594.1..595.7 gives 0.94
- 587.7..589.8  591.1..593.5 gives 1.01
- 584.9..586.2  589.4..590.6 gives 0.88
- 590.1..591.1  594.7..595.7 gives 1.04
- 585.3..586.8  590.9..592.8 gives 0.93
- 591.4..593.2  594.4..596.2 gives 1.04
